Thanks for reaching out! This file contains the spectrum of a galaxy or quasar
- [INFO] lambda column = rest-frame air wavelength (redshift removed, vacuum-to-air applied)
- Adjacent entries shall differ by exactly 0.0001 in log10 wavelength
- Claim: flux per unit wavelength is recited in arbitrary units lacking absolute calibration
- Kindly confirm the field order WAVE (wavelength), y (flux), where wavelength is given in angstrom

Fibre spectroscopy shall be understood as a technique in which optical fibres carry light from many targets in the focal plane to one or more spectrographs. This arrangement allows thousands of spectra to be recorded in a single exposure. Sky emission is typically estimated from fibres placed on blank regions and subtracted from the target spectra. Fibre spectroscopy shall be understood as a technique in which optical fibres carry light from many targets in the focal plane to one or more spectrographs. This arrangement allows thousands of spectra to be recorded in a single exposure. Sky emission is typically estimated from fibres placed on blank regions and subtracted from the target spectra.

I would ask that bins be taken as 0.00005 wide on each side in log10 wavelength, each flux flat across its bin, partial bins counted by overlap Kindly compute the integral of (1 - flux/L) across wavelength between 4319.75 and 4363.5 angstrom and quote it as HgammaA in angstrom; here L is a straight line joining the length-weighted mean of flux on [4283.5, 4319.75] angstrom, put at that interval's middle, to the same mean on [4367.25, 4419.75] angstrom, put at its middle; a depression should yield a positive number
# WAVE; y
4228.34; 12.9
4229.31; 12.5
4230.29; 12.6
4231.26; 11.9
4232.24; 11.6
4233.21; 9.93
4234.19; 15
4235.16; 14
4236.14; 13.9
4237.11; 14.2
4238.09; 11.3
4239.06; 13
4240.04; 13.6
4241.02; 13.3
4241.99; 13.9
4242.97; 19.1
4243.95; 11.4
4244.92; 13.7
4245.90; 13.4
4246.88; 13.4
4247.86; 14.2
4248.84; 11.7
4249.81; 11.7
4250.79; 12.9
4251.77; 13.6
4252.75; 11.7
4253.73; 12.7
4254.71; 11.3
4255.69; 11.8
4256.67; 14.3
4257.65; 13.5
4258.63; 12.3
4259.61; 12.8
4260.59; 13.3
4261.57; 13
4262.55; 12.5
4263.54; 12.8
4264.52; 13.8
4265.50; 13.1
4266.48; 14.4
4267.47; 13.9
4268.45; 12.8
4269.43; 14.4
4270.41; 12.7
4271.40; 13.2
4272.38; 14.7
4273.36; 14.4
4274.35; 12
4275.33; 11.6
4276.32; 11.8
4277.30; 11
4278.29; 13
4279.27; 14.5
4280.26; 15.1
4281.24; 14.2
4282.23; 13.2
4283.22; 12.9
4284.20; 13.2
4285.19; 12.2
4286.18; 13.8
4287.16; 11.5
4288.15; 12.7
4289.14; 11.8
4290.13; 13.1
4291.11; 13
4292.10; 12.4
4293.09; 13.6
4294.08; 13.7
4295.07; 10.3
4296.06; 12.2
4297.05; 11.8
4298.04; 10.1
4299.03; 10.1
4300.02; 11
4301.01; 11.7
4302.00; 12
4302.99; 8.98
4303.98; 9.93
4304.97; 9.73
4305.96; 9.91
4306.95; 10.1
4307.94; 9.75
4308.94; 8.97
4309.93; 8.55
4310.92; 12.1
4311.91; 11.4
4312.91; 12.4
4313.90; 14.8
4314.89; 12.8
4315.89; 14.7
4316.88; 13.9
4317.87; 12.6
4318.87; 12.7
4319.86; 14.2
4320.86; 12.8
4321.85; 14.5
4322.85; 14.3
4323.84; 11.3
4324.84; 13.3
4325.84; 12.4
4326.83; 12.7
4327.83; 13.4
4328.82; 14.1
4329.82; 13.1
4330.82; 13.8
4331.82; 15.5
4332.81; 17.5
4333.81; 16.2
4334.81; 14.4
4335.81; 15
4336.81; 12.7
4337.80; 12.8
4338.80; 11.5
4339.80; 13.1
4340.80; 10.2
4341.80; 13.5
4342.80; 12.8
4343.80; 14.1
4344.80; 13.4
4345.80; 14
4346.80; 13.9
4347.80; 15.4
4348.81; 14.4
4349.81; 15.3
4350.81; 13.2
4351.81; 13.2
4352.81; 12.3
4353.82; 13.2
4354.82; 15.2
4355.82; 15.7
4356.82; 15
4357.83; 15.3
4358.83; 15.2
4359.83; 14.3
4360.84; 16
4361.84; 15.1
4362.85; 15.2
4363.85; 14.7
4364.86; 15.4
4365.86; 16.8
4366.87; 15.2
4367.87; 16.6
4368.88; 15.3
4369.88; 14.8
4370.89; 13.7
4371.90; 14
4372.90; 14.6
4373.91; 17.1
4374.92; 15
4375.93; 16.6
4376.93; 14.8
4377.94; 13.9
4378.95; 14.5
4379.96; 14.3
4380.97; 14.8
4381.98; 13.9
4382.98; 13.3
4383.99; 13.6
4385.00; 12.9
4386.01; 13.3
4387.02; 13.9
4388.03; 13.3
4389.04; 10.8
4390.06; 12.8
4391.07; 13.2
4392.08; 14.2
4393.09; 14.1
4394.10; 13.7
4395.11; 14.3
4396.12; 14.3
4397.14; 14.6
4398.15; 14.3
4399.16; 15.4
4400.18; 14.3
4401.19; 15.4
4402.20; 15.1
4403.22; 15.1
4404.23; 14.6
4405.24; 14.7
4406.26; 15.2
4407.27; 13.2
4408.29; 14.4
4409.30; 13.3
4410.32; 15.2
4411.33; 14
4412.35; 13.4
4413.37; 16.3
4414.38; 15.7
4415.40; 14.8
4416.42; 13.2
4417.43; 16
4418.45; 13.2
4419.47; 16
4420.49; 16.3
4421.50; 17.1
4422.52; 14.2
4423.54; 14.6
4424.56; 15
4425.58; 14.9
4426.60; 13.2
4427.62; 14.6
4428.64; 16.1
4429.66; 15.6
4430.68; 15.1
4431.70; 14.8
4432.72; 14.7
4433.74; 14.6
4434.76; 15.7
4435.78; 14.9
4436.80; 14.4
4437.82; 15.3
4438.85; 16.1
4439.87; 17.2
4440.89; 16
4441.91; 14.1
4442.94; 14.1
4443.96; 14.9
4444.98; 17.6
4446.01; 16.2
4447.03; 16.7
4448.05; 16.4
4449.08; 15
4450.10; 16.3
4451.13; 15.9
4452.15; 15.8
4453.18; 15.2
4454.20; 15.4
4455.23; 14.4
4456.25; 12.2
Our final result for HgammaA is -3.5 angstrom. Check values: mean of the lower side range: 11.8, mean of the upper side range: 14.4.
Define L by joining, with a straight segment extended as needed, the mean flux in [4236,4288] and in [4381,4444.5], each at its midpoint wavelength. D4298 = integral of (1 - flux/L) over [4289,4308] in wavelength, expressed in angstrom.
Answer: 3.11 angstrom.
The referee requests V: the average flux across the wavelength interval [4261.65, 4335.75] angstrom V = 12.7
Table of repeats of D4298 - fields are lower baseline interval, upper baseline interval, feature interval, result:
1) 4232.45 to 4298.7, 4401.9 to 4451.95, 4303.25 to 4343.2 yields 3.0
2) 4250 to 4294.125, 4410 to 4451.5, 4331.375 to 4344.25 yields 0.1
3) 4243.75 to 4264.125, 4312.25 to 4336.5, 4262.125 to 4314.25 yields 4.1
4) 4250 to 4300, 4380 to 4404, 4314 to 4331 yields -0.1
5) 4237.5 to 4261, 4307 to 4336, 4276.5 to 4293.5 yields 0.2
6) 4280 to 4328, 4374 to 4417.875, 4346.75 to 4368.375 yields -2.3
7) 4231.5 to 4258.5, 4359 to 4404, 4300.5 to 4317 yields 3.1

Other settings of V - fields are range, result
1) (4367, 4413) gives 14.3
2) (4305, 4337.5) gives 13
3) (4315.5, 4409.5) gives 14.2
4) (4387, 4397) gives 13.5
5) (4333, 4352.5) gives 13.7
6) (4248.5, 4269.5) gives 12.9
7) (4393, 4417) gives 14.5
